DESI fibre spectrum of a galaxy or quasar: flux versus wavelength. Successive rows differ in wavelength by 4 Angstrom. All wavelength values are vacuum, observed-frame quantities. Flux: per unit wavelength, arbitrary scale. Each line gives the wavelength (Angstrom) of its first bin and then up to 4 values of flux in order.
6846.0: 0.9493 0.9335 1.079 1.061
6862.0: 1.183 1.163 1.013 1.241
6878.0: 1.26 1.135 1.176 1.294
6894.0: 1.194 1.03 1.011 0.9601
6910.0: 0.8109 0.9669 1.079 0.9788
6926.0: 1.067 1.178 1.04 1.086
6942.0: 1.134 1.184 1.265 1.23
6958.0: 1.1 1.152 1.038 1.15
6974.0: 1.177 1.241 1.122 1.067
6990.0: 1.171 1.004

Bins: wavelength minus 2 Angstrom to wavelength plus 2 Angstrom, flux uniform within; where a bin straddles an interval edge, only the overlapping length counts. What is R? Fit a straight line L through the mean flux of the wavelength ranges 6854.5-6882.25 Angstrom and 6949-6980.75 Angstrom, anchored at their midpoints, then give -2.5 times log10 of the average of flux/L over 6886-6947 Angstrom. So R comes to 0.09 mag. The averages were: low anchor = 1.15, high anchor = 1.16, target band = 1.07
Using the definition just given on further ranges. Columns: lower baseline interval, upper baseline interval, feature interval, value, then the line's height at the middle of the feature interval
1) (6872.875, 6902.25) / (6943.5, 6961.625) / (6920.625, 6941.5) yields 0.10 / 1.18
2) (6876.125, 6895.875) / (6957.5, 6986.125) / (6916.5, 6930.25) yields 0.11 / 1.18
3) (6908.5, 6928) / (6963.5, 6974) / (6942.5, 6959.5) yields -0.12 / 1.07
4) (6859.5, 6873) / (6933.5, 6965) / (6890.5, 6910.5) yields 0.10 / 1.14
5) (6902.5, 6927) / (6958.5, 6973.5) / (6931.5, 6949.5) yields -0.08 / 1.05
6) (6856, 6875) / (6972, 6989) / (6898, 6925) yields 0.17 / 1.14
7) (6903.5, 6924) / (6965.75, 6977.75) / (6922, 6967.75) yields -0.07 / 1.06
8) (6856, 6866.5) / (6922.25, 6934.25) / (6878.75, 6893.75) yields -0.09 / 1.11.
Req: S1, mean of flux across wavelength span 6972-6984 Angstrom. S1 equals 1.18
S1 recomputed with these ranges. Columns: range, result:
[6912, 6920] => 1.02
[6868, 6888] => 1.16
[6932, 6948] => 1.11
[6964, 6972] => 1.09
